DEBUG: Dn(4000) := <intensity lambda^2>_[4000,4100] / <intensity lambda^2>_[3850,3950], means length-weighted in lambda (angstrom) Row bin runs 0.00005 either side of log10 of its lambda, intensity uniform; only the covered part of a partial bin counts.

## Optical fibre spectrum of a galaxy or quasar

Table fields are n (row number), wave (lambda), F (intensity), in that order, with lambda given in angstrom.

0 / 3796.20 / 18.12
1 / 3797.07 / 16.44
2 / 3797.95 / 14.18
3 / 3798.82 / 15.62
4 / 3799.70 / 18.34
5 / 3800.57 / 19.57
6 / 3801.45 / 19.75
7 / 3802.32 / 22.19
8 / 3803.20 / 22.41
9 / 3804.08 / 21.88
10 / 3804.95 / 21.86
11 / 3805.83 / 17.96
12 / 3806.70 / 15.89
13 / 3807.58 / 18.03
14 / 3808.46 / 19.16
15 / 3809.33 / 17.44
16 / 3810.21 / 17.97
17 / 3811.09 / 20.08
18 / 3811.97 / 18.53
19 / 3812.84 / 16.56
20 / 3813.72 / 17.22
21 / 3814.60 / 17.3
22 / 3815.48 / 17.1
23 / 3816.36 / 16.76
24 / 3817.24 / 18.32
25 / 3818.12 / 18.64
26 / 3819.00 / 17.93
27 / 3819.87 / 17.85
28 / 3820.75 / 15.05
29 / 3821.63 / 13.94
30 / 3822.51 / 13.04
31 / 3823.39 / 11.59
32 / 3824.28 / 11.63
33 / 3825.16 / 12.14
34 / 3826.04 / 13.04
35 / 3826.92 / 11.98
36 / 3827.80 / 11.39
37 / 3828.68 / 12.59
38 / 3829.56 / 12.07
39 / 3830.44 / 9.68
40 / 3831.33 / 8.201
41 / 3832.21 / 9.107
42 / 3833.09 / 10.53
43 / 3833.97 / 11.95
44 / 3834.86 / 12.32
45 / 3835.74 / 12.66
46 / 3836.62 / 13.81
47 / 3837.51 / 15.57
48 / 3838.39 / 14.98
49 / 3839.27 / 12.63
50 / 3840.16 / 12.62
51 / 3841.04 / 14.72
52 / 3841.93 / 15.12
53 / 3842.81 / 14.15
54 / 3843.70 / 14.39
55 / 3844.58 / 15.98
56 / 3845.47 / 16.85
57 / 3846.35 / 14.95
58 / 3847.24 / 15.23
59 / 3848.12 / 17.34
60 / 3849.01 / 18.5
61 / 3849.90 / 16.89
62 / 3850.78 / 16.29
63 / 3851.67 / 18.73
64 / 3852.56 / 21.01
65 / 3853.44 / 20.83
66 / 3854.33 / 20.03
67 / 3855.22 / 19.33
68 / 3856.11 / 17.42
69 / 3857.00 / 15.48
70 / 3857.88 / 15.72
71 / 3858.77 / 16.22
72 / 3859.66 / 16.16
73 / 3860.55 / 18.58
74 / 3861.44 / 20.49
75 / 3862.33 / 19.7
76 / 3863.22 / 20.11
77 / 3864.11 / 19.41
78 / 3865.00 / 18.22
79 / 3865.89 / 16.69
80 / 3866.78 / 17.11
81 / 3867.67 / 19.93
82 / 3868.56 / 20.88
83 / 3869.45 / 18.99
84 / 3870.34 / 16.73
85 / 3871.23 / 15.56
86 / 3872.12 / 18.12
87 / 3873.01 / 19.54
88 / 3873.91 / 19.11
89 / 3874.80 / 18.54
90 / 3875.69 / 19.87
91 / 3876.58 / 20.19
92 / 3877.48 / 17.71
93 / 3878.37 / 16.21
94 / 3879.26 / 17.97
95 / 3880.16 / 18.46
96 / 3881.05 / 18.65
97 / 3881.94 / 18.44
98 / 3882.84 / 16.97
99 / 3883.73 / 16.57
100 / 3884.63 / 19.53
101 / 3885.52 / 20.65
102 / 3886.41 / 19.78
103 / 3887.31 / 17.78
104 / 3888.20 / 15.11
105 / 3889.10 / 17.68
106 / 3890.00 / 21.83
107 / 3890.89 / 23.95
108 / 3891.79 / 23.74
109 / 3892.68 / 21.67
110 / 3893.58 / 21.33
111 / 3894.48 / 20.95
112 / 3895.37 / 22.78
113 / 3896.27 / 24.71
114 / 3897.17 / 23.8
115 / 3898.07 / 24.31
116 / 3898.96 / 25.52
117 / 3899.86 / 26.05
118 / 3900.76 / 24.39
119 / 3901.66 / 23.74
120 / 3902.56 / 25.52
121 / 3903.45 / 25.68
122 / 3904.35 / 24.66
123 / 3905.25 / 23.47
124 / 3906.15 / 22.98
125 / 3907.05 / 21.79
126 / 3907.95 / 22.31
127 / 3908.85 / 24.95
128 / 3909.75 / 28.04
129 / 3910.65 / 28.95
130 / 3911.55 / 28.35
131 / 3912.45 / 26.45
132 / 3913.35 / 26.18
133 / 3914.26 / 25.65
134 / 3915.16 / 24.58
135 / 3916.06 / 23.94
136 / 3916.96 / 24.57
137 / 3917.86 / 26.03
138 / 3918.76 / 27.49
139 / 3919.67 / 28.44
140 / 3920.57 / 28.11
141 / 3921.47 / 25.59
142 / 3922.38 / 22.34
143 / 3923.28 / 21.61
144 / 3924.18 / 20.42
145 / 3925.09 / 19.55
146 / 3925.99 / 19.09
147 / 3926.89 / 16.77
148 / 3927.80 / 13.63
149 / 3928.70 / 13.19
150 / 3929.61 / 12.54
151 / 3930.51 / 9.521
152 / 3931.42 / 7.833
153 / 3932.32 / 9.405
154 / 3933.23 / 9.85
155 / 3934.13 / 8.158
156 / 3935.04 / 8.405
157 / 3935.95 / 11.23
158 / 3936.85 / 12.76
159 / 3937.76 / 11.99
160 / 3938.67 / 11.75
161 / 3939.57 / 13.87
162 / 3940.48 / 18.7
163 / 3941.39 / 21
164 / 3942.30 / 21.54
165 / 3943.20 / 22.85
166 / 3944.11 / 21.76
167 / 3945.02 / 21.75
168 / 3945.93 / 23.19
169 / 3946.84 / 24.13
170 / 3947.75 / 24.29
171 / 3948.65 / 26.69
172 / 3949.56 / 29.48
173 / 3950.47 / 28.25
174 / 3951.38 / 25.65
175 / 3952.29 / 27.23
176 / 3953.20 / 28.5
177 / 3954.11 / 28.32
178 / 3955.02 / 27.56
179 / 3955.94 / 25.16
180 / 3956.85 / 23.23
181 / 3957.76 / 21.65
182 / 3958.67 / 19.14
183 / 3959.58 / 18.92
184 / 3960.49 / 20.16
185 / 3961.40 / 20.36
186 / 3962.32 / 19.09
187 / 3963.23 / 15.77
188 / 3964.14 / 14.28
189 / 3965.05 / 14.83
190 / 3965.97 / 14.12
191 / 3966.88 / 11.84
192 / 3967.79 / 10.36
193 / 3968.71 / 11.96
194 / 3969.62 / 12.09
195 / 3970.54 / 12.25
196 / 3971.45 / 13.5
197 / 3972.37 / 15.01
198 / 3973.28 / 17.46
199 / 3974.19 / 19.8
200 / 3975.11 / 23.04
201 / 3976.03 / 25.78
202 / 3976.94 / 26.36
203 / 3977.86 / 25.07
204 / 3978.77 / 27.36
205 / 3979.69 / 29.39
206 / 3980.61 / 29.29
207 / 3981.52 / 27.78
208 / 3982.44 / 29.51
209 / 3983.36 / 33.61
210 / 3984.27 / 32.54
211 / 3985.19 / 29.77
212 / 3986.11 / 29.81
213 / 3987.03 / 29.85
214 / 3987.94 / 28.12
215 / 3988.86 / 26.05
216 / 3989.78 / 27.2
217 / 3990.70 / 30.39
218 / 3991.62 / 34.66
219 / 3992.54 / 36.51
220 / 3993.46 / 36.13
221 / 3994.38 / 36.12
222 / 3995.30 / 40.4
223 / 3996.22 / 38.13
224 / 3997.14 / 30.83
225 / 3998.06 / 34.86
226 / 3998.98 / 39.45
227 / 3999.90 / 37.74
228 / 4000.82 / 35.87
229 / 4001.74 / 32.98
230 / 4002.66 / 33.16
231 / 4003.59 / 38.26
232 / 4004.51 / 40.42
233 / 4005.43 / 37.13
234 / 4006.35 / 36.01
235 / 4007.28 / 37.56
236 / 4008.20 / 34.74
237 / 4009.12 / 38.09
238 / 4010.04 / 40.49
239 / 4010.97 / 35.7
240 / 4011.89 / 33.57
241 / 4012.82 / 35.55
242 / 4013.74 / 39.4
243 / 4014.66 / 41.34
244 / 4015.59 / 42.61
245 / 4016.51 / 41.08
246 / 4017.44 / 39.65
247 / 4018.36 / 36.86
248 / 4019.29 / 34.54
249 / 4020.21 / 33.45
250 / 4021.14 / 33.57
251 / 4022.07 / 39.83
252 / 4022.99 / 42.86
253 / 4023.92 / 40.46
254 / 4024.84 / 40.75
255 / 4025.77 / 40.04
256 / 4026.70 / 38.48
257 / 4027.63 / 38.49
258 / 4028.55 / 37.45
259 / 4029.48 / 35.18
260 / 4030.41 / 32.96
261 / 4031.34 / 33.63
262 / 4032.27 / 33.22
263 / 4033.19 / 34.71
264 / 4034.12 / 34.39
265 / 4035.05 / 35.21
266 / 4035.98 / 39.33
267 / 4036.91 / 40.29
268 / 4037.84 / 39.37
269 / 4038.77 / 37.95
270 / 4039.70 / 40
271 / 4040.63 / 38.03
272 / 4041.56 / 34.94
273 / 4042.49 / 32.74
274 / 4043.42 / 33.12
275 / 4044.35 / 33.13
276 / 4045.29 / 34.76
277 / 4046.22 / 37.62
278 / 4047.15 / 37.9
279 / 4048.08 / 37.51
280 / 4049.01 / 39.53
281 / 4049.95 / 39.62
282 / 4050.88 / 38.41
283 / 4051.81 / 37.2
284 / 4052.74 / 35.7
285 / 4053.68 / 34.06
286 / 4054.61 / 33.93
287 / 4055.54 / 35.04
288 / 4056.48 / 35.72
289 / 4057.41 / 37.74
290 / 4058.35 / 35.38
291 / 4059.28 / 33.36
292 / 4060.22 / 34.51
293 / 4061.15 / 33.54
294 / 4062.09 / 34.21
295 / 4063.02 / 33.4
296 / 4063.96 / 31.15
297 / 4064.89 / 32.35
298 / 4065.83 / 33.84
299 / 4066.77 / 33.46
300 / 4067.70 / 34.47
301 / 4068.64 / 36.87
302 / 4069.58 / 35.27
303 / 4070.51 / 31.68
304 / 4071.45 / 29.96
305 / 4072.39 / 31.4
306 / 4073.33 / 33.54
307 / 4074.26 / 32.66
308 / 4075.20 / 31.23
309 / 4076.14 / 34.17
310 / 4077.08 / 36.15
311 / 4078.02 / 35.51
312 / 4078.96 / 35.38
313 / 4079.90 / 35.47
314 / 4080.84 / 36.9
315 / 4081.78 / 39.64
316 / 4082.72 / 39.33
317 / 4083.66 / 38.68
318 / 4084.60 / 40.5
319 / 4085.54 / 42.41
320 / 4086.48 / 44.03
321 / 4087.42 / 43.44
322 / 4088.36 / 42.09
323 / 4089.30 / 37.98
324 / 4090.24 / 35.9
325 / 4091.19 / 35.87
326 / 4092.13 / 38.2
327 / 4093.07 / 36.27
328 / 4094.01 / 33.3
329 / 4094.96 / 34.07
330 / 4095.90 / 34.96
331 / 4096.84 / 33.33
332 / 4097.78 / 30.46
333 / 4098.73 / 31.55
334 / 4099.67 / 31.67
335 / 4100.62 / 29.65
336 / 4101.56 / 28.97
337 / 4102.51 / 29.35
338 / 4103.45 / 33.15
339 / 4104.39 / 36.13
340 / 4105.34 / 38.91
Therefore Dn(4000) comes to 1.95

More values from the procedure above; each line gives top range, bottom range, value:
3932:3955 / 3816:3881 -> 1.30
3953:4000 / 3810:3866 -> 1.73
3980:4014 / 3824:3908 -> 2.03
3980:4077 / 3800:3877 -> 2.35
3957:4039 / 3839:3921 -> 1.61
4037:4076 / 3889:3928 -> 1.58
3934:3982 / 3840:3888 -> 1.19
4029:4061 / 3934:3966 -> 1.86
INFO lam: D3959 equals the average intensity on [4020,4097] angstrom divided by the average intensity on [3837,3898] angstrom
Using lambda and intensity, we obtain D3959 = 1.98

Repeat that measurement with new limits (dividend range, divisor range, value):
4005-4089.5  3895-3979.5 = 1.76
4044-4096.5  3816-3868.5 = 2.31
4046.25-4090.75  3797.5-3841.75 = 2.32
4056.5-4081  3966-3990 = 1.47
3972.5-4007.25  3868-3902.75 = 1.55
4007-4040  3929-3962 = 1.94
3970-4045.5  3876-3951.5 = 1.62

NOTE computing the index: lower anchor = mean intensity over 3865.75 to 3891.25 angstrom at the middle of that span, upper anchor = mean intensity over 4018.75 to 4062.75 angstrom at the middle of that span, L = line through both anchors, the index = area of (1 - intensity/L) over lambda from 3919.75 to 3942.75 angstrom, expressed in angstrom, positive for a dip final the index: 8.0 angstrom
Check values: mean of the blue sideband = 18.6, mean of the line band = 15.8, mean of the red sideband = 36.4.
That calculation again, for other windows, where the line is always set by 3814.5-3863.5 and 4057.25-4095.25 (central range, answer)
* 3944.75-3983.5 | 6.20 angstrom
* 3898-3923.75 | -4.54 angstrom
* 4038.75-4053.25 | -1.57 angstrom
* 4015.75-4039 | -4.37 angstrom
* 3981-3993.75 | -1.23 angstrom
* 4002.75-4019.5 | -4.32 angstrom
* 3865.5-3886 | 0.06 angstrom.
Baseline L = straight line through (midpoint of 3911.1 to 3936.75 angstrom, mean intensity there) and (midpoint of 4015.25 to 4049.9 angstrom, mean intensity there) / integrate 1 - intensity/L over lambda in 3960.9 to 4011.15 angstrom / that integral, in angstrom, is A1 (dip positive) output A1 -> 3.4 angstrom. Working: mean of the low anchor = 19.1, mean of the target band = 28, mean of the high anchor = 37.2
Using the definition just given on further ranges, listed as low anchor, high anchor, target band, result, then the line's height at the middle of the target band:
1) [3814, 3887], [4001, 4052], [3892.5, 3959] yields 8.5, 25.2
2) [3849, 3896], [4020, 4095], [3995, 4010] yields -2.7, 31.1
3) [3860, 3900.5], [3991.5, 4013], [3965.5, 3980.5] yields 6.4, 32.5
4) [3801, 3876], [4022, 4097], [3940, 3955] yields 0.9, 26.2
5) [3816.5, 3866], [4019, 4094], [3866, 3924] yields -3.9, 20.6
